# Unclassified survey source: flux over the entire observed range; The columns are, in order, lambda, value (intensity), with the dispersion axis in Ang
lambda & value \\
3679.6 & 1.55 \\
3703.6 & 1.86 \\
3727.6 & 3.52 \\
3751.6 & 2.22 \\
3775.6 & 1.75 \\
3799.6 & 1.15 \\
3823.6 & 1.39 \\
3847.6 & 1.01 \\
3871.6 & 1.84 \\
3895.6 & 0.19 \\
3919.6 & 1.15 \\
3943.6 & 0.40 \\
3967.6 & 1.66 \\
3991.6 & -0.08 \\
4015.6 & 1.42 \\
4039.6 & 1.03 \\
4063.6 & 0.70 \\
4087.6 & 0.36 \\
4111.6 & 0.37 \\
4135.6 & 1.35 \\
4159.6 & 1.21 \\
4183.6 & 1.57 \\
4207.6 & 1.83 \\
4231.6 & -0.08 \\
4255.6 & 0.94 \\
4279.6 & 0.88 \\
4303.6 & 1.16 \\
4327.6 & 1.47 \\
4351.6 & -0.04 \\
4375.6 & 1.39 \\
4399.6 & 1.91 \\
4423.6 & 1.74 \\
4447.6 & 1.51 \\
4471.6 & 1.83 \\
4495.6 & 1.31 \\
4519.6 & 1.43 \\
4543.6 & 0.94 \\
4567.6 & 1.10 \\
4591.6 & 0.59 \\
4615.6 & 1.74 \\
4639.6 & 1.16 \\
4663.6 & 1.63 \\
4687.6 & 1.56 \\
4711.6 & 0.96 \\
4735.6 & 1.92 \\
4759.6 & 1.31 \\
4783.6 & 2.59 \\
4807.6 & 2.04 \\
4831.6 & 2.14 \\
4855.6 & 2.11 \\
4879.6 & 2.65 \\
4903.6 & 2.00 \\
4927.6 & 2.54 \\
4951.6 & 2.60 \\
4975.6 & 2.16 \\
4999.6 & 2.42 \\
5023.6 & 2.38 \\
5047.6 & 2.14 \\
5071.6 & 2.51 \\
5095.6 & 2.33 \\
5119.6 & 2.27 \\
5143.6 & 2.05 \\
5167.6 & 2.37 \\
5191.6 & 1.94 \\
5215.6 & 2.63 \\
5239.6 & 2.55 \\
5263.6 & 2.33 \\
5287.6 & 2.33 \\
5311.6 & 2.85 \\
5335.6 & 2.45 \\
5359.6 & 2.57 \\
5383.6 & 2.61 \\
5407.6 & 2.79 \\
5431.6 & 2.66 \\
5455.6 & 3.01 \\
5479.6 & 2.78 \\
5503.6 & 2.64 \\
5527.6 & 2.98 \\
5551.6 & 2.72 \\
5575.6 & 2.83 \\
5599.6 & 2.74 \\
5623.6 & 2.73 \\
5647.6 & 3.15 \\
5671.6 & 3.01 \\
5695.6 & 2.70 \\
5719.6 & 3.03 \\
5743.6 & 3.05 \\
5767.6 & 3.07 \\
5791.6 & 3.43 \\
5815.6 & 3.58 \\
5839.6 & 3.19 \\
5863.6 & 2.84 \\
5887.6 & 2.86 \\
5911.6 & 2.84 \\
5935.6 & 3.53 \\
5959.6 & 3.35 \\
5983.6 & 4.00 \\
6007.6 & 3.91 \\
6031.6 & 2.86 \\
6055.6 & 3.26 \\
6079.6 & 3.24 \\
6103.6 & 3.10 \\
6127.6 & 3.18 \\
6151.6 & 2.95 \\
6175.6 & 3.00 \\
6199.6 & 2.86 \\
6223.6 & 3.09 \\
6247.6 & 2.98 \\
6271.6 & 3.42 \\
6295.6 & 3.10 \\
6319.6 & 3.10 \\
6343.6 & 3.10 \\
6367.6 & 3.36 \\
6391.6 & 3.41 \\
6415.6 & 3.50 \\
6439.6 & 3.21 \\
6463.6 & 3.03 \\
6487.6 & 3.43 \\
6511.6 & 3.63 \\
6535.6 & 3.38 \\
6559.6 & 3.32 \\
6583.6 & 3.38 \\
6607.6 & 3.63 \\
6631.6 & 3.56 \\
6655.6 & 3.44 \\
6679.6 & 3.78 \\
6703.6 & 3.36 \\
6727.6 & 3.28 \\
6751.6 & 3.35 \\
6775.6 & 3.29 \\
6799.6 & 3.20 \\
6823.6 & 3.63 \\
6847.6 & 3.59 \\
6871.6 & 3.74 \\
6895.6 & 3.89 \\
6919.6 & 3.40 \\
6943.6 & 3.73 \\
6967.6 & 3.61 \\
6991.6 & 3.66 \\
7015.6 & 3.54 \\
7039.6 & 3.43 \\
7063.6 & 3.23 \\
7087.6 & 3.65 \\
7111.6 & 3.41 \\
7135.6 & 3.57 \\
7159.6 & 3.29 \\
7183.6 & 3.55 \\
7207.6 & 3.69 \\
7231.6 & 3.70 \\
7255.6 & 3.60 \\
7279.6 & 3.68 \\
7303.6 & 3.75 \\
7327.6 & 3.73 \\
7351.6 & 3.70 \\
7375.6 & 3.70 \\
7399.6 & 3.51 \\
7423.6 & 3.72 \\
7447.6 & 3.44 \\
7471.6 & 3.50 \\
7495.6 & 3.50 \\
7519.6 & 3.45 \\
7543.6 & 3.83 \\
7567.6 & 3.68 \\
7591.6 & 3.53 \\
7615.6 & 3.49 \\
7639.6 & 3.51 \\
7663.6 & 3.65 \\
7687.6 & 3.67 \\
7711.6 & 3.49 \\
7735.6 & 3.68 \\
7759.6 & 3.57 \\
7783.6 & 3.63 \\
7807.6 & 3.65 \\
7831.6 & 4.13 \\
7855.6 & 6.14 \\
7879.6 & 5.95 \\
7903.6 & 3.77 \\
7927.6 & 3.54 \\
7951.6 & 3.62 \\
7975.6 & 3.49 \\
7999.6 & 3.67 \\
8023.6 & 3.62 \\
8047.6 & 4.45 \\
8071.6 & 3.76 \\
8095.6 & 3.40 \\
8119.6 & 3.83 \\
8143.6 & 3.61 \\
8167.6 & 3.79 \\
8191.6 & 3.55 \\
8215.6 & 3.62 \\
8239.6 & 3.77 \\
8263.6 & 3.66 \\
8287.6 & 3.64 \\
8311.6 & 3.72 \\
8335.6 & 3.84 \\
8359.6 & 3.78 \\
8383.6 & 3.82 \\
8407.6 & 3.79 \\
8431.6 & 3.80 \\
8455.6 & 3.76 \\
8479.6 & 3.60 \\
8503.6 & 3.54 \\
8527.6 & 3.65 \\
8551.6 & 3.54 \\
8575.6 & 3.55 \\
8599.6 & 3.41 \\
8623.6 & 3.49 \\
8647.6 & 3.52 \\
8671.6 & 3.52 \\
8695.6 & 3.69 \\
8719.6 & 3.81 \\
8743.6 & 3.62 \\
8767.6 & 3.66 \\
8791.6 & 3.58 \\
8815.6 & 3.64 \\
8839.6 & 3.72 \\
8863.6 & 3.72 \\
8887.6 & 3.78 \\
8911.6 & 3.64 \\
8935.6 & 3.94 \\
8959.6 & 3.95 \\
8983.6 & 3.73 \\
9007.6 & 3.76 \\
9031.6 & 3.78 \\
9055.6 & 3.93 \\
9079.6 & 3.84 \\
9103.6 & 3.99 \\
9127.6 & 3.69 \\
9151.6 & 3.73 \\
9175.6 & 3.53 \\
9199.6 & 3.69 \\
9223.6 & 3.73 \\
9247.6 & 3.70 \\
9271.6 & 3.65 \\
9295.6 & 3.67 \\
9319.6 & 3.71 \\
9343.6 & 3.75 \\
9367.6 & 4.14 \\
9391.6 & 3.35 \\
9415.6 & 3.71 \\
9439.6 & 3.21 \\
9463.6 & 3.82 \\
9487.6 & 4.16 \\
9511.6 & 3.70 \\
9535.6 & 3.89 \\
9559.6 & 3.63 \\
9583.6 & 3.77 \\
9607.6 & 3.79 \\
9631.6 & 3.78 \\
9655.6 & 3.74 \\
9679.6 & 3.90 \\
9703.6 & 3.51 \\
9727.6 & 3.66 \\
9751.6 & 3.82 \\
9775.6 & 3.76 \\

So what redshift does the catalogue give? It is 0.197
